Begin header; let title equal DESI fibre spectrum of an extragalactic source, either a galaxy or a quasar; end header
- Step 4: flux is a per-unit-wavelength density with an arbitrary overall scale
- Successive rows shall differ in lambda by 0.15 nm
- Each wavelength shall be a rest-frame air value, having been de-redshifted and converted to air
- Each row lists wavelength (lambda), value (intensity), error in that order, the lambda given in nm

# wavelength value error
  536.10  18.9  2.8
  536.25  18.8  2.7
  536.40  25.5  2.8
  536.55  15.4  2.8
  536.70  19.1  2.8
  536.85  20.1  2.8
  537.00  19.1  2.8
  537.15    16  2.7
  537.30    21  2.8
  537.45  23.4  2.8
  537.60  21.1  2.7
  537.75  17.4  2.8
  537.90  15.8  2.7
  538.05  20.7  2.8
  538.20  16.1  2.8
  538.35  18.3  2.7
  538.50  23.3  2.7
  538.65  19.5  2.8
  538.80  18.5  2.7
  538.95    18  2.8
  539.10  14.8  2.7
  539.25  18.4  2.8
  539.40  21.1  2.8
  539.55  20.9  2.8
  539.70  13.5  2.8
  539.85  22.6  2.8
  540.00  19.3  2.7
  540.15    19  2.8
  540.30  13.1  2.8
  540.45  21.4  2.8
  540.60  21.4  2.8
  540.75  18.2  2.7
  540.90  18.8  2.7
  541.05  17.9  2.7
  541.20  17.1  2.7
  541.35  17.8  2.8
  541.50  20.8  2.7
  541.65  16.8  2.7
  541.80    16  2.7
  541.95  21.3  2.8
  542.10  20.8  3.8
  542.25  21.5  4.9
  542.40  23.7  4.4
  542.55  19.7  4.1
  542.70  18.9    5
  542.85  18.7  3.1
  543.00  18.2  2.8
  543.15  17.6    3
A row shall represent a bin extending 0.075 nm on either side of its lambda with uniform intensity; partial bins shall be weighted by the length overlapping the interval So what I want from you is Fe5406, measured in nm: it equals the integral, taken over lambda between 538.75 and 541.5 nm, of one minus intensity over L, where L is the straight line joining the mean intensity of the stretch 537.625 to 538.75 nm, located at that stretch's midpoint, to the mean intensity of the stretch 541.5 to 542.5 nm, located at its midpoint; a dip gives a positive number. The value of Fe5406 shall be 0.14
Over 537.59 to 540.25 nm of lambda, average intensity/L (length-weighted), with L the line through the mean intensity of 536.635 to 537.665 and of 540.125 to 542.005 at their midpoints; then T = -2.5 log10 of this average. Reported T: 0.03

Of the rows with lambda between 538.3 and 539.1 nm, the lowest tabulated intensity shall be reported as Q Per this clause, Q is 14.8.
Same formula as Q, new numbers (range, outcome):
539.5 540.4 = 13.1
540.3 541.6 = 17.1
